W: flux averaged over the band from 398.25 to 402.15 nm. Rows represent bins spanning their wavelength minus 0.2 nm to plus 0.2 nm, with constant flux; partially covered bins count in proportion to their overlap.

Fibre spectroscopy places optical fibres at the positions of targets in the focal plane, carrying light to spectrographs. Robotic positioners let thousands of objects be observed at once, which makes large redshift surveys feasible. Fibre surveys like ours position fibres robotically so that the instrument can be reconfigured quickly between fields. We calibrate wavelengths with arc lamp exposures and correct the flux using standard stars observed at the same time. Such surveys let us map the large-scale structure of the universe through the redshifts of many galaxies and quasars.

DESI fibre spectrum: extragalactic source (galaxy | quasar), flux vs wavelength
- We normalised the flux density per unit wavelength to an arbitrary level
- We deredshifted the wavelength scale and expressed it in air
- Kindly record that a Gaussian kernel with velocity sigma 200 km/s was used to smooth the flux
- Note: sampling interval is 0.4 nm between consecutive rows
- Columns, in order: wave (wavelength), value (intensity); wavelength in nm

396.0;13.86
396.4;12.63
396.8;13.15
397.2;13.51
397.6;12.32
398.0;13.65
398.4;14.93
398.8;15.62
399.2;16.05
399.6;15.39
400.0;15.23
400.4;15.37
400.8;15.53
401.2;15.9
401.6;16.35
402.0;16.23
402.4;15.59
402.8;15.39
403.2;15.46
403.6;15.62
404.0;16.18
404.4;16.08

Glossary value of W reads 15.7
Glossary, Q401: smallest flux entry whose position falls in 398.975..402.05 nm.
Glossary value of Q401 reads 15.23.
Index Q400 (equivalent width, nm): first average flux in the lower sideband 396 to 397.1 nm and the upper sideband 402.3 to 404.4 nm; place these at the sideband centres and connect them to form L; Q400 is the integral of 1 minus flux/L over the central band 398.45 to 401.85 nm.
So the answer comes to -0.277 nm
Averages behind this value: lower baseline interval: 13.1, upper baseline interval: 15.7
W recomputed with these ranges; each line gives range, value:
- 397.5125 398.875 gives 14.1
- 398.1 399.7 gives 15.4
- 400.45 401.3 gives 15.6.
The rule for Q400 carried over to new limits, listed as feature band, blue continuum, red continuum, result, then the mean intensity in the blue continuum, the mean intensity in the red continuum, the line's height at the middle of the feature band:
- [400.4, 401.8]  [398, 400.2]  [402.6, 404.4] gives -0.03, 15.3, 15.7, 15.5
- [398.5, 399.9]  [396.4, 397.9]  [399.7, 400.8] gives -0.10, 13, 15.4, 14.6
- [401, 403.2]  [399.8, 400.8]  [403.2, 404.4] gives -0.03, 15.3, 15.9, 15.6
